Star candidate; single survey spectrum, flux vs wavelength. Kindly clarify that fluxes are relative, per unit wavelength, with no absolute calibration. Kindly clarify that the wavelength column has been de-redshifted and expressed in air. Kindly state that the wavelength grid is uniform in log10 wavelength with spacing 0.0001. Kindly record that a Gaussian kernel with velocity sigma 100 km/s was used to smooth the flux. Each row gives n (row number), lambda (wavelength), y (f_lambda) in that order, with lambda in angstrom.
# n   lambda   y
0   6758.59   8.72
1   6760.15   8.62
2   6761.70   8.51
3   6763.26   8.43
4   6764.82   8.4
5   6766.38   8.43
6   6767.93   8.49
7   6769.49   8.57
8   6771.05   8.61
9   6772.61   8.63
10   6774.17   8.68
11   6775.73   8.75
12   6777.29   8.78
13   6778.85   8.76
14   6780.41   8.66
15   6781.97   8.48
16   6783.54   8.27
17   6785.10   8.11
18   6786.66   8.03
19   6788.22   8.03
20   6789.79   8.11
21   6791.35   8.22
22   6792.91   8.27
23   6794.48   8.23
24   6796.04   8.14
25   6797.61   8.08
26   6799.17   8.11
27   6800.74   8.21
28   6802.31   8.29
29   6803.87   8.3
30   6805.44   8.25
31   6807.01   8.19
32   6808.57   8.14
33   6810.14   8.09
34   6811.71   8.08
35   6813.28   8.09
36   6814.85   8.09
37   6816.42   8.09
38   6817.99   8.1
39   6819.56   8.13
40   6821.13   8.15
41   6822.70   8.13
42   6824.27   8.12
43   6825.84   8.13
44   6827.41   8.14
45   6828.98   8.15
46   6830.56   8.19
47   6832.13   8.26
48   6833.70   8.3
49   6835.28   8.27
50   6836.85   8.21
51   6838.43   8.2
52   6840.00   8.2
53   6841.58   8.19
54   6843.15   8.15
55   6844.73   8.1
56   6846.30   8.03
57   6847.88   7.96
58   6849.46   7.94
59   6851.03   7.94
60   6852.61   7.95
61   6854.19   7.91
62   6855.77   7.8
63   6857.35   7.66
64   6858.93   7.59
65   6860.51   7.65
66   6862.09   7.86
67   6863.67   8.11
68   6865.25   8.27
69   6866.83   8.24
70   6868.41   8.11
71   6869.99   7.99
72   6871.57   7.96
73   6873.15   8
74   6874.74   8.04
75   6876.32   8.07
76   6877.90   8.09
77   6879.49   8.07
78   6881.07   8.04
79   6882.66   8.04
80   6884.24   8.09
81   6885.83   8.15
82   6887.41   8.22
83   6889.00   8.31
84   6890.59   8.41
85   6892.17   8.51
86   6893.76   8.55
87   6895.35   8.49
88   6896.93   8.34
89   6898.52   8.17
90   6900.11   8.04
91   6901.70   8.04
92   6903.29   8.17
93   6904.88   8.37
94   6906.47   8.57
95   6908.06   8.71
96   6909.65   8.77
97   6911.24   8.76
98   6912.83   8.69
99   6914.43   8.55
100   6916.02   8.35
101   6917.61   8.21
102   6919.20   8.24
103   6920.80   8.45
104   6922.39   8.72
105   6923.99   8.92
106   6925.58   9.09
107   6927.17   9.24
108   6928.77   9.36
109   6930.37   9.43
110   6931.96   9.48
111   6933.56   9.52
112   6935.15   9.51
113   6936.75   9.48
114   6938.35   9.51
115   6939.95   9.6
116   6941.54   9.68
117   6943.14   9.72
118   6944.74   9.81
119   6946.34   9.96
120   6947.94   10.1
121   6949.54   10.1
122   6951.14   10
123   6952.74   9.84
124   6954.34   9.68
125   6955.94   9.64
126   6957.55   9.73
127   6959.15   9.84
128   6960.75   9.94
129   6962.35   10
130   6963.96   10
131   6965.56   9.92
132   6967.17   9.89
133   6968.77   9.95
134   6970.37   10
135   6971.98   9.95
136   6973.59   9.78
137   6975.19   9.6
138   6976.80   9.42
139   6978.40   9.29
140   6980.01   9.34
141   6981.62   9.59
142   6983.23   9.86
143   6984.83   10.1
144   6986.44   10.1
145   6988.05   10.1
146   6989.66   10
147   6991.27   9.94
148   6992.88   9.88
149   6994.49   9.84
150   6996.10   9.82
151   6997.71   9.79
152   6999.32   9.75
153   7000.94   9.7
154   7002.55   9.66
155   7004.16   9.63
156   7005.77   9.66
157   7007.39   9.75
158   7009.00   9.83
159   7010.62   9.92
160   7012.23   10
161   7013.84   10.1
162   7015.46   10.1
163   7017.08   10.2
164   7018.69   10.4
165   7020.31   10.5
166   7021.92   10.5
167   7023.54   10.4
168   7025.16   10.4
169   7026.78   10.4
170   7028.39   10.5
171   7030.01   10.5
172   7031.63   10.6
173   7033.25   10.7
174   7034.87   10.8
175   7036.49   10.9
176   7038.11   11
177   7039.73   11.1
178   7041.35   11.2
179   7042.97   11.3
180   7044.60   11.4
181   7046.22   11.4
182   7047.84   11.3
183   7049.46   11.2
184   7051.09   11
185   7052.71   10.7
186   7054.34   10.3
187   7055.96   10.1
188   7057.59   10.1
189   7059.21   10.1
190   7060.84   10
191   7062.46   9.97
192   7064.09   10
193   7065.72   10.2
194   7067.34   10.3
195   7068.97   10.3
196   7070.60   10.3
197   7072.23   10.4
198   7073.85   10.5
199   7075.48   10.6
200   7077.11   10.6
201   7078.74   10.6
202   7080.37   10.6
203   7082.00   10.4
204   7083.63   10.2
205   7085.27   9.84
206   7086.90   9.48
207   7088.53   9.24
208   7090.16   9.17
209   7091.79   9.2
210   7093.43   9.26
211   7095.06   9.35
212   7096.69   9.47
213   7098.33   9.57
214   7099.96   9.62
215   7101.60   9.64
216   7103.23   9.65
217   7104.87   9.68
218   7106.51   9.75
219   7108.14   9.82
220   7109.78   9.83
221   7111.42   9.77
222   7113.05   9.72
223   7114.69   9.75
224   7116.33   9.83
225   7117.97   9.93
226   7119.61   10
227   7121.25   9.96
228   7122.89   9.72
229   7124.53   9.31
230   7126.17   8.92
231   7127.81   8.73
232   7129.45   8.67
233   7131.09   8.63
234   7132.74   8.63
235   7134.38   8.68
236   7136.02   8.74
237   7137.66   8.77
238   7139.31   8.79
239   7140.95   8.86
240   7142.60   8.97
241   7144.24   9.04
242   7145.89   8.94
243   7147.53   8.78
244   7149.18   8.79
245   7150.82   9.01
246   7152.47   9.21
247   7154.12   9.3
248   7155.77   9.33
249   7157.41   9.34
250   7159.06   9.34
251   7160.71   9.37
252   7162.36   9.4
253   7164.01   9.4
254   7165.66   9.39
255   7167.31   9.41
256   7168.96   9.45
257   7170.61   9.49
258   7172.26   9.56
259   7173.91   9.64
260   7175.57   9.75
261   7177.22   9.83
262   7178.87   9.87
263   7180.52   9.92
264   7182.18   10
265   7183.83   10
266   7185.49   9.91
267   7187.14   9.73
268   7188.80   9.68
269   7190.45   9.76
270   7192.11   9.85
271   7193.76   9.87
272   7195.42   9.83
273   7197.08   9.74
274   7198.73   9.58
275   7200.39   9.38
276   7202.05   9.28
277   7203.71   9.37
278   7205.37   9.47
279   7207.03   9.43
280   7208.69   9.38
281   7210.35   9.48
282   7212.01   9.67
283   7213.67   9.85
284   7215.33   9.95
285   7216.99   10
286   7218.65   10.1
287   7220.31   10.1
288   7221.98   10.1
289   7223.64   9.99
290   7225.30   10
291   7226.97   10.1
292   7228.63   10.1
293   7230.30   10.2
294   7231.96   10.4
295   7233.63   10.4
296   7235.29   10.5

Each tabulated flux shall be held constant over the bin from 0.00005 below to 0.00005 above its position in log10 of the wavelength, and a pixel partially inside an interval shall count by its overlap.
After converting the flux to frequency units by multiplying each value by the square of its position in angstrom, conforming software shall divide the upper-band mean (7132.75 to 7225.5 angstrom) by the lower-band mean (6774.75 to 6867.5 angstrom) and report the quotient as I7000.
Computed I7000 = 1.29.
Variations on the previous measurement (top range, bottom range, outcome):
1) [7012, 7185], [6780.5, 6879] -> 1.32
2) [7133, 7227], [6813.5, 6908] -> 1.28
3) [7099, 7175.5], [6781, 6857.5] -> 1.26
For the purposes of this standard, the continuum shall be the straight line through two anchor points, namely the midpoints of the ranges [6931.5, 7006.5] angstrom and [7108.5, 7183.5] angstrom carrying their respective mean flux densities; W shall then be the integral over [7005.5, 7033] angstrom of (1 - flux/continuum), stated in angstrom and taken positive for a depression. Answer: -1.7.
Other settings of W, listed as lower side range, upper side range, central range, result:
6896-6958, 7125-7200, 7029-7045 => -3.0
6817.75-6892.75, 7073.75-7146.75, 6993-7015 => -2.2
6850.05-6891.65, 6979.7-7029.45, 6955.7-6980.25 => -0.8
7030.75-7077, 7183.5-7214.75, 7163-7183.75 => 0.3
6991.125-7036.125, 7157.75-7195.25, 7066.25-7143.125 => 2.0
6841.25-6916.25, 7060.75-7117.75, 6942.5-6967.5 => -3.1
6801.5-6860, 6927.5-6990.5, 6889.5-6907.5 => 1.3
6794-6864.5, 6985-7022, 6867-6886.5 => 1.2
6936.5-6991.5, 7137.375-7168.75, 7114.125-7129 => -0.5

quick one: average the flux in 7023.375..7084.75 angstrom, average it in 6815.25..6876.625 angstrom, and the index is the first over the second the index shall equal 1.31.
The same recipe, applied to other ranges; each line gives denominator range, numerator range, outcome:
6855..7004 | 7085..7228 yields 1.05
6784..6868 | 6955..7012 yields 1.21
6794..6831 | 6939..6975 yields 1.21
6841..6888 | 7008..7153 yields 1.24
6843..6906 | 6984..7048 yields 1.28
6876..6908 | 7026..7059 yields 1.31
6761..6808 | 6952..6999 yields 1.17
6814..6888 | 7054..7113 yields 1.23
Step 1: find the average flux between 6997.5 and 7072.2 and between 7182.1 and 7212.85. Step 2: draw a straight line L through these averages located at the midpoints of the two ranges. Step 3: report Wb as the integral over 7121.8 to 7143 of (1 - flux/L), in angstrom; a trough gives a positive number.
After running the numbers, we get 2.2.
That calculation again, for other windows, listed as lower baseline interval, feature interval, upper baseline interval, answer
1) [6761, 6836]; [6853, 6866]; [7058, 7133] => 1.1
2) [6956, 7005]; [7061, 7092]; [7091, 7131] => -1.6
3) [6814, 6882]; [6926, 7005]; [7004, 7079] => -2.0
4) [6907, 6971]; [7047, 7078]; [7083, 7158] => -3.6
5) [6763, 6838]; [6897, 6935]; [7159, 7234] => 0.0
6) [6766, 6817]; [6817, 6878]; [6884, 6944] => 3.3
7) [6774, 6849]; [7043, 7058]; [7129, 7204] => -3.2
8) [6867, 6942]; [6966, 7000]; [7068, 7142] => -3.2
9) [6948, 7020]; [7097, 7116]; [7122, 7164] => -1.0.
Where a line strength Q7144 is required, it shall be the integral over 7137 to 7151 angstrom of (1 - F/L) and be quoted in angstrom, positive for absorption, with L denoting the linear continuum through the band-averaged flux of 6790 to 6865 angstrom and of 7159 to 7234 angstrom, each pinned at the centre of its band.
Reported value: 0.9 angstrom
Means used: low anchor 8.09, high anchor 9.75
